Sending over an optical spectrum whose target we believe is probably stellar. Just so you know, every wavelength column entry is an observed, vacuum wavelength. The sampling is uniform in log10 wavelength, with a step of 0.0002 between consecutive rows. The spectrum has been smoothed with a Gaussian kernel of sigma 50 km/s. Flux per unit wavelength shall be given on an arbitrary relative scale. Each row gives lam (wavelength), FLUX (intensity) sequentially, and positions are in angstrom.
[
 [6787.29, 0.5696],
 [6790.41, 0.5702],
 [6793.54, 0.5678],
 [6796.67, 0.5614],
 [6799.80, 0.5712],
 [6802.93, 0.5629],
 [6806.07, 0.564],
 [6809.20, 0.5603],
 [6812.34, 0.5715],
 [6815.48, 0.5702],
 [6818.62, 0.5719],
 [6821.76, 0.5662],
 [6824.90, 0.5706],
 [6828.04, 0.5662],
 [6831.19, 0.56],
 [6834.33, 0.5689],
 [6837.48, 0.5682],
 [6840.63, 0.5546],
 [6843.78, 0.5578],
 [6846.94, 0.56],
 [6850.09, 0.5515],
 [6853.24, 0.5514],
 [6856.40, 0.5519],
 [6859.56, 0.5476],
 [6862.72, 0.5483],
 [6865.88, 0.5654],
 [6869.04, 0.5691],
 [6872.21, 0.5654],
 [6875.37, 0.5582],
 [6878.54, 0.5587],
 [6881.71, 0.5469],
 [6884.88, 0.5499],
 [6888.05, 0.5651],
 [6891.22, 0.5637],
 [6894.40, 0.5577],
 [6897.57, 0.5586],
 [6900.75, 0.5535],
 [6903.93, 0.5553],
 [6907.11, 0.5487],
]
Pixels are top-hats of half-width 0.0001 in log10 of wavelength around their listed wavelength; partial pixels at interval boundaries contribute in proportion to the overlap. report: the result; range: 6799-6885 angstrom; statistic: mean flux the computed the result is 0.561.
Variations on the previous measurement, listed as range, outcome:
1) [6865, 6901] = 0.559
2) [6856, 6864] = 0.549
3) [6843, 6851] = 0.556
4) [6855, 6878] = 0.558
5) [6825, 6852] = 0.561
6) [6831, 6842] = 0.564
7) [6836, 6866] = 0.555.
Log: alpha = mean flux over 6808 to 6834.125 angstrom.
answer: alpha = 0.567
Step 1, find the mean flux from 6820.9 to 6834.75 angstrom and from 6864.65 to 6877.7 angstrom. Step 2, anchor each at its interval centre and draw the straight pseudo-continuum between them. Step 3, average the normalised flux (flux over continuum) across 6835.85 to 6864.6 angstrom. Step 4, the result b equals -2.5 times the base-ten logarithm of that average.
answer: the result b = 0.02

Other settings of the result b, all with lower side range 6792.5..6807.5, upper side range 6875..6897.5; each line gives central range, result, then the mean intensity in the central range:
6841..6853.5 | 0.010 mag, 0.556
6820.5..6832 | -0.007 mag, 0.566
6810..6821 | -0.012 mag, 0.57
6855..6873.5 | 0.003 mag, 0.558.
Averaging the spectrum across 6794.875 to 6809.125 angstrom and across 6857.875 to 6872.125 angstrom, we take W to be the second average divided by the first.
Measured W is 0.99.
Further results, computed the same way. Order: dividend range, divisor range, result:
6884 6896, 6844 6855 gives 1.01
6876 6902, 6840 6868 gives 1.00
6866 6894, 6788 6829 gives 0.99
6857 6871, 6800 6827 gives 0.98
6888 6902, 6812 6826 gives 0.98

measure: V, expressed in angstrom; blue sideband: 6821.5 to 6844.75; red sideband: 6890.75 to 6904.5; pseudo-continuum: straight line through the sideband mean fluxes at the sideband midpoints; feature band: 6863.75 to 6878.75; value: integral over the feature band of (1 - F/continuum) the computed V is -0.1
